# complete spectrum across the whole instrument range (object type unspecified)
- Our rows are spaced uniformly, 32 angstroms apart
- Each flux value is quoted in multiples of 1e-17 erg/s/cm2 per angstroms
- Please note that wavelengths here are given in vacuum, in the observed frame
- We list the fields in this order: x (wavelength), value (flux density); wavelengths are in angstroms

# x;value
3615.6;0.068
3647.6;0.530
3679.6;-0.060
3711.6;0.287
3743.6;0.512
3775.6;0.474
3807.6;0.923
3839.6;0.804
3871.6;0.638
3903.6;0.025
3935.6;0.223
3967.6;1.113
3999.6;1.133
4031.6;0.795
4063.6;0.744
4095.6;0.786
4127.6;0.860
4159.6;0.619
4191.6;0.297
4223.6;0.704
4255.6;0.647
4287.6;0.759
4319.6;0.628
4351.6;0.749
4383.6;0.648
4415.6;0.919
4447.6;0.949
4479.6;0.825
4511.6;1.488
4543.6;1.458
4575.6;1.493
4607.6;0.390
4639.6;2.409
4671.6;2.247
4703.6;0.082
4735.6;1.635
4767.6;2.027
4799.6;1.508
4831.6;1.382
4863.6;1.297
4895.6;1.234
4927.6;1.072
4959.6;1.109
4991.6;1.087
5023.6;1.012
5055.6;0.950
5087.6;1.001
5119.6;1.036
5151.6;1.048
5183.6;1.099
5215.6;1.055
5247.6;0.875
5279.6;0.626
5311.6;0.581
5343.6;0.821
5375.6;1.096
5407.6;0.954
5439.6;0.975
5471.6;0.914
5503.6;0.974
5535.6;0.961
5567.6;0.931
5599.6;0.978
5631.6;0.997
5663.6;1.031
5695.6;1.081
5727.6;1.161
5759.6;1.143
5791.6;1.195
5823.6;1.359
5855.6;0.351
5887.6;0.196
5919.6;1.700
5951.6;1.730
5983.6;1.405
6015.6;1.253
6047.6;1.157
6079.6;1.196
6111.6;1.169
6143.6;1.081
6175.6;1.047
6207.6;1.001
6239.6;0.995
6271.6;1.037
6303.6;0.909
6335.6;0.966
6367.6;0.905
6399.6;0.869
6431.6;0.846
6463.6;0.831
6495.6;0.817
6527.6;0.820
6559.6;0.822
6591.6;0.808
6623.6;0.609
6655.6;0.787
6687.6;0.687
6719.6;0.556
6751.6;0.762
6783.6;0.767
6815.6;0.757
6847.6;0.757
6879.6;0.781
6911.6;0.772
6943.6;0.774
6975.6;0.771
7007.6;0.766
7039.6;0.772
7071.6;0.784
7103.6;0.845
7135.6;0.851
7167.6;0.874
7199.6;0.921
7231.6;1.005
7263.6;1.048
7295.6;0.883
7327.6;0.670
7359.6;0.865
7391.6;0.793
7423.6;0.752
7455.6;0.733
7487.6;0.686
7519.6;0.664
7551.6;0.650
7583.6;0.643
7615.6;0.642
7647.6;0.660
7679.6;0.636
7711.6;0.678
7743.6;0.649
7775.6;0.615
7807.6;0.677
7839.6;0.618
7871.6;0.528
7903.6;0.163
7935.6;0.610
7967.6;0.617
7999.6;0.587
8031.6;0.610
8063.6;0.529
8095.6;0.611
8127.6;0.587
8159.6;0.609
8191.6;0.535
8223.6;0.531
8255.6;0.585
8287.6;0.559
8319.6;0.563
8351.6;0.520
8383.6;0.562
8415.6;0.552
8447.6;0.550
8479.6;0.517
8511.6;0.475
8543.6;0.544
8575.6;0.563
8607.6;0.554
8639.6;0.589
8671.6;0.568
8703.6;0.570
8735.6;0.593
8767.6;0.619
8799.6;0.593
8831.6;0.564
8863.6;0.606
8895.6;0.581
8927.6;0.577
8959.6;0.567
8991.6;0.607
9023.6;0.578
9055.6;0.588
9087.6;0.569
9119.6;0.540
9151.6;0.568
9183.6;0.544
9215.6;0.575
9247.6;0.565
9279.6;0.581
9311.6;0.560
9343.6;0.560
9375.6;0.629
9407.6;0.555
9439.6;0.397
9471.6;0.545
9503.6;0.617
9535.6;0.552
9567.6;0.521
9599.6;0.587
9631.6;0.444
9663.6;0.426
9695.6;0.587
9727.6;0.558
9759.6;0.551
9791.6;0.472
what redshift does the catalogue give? 2.799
